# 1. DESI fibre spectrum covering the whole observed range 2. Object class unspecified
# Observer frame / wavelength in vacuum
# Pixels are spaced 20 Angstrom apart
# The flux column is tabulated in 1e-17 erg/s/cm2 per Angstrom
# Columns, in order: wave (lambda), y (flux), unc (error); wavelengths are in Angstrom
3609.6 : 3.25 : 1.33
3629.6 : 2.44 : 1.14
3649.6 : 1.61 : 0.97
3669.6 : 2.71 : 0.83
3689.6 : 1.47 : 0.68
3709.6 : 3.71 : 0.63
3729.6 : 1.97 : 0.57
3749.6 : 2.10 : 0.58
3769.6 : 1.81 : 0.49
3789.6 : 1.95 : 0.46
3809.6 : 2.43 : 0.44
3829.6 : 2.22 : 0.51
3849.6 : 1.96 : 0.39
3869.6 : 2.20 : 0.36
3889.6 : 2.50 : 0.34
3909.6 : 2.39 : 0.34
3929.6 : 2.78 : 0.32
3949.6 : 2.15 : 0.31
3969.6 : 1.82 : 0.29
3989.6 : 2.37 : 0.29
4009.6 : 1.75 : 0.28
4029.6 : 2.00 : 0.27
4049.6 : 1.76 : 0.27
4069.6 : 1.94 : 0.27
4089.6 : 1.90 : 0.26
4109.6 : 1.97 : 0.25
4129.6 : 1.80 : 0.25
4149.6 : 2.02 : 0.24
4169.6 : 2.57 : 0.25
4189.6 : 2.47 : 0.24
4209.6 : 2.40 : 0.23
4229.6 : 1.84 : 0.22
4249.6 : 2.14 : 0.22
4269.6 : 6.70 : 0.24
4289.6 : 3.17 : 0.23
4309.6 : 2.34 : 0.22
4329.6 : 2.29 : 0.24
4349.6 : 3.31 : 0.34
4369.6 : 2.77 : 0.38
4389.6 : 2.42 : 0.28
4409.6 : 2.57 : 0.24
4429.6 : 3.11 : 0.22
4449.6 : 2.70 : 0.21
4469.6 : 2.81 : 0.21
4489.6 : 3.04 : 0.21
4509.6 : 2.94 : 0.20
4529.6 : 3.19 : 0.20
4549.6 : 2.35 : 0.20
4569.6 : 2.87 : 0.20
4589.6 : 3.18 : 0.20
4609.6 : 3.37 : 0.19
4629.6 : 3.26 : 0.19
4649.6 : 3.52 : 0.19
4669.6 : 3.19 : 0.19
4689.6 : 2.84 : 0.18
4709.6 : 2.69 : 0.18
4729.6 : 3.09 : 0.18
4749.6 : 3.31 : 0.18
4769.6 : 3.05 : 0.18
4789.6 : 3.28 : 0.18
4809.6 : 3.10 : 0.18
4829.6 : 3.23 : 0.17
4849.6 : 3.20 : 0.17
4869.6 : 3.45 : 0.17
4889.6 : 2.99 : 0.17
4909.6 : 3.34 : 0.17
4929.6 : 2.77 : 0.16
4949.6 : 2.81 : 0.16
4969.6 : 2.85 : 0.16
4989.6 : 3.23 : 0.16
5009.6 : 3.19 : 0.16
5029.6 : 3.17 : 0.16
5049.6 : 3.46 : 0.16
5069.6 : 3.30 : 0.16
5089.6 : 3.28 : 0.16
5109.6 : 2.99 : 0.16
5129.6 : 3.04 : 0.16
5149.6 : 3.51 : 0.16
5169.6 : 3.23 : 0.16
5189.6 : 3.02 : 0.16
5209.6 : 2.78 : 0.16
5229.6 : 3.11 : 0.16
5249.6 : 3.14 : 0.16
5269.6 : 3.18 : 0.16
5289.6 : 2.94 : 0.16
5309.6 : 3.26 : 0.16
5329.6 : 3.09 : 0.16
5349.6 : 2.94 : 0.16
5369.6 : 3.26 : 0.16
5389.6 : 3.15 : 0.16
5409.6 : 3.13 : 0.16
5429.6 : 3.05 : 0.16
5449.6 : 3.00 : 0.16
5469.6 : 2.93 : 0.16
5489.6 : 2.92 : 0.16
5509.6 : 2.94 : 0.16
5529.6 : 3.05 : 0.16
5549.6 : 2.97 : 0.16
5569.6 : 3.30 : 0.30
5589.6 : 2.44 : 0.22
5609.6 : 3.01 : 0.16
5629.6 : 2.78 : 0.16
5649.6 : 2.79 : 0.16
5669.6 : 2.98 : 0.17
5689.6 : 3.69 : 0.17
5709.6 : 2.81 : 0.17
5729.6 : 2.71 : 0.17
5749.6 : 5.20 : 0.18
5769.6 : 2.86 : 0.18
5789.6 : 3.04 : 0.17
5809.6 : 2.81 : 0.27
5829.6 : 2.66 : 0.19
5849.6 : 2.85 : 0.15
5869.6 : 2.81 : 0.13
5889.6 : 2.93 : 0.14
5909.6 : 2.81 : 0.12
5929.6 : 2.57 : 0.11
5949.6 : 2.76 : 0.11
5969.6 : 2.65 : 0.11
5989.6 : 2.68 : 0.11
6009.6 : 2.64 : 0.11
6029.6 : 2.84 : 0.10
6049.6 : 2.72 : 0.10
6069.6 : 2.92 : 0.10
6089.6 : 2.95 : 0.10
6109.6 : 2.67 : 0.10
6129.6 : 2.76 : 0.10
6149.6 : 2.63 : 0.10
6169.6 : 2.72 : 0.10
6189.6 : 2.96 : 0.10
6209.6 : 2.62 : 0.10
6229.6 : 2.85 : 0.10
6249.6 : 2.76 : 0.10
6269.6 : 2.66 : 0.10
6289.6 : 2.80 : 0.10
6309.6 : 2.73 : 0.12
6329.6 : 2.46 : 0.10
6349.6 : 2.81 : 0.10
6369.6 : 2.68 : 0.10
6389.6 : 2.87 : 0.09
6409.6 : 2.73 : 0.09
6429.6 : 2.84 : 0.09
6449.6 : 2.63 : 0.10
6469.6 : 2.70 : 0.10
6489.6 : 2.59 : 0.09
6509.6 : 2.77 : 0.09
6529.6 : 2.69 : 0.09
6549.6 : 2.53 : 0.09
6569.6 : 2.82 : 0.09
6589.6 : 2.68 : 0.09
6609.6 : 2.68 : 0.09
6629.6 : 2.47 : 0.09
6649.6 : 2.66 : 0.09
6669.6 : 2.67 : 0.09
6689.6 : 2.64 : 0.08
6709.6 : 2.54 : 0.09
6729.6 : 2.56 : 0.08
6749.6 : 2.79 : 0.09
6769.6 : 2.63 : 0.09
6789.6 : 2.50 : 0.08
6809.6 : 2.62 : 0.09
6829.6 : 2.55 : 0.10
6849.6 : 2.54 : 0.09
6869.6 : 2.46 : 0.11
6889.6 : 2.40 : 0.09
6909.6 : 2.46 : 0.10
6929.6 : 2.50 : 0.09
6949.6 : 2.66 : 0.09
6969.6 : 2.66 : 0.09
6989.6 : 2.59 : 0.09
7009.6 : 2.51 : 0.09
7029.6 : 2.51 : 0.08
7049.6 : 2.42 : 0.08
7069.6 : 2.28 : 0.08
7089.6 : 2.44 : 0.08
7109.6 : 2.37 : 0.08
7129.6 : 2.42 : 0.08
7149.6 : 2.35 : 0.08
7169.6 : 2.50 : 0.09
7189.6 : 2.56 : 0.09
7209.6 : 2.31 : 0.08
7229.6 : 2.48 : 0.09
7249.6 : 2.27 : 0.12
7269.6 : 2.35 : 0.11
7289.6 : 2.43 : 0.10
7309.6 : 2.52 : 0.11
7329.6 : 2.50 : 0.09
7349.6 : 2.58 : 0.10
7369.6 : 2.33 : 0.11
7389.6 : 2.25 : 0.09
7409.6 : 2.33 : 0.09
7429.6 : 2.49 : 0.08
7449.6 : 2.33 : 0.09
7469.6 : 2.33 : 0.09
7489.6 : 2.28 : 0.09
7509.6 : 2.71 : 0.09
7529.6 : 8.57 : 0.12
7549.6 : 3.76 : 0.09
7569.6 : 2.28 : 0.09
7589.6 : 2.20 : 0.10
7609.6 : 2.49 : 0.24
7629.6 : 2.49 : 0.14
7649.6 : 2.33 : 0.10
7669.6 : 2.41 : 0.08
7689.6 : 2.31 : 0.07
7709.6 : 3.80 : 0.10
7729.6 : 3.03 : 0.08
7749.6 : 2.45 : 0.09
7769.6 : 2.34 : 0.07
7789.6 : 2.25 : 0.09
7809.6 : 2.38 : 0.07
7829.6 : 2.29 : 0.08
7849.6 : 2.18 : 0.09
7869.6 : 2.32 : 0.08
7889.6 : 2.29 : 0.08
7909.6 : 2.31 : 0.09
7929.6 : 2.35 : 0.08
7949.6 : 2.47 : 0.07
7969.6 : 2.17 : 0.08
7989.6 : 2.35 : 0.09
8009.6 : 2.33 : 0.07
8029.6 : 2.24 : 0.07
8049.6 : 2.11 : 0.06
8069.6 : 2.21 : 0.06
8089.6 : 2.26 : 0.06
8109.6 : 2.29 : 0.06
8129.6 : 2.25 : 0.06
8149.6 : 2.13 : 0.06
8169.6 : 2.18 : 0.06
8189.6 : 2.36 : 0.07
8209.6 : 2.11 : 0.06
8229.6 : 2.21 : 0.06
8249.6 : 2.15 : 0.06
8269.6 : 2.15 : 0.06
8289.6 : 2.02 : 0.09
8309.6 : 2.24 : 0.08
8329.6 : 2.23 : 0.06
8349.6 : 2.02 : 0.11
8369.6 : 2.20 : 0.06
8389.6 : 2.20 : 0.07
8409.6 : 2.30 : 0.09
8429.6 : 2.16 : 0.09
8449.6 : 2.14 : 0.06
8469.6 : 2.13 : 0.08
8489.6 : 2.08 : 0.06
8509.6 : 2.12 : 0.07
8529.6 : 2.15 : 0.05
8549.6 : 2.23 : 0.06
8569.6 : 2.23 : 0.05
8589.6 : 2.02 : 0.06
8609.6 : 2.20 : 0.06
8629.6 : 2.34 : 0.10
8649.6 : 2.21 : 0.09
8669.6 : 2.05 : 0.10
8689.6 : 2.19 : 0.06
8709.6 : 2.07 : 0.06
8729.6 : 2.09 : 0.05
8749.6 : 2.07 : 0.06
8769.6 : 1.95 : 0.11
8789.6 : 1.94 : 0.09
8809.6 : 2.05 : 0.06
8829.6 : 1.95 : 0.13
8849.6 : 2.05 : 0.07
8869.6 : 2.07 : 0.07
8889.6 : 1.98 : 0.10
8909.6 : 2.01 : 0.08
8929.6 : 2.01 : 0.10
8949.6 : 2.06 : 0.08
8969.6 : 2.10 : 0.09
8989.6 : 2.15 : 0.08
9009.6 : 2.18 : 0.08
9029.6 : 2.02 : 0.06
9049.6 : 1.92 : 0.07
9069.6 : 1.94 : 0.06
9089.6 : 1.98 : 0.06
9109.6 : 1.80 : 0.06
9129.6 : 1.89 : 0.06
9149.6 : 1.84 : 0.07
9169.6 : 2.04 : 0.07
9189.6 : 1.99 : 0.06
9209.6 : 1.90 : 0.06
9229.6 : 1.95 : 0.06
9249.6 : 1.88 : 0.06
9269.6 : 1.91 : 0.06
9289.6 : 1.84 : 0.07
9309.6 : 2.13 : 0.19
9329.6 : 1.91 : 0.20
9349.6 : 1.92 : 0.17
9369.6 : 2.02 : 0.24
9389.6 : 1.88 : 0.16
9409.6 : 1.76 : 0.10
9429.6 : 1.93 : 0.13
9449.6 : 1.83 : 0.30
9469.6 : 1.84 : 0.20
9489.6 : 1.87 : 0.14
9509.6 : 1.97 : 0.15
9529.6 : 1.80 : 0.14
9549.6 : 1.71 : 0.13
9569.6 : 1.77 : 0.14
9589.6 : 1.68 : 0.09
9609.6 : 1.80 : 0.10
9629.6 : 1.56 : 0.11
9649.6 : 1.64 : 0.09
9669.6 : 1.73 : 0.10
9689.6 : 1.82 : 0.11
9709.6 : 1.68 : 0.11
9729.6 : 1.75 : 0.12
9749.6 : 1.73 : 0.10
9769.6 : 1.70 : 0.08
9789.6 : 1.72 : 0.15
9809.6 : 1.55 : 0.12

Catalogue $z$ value 0.147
